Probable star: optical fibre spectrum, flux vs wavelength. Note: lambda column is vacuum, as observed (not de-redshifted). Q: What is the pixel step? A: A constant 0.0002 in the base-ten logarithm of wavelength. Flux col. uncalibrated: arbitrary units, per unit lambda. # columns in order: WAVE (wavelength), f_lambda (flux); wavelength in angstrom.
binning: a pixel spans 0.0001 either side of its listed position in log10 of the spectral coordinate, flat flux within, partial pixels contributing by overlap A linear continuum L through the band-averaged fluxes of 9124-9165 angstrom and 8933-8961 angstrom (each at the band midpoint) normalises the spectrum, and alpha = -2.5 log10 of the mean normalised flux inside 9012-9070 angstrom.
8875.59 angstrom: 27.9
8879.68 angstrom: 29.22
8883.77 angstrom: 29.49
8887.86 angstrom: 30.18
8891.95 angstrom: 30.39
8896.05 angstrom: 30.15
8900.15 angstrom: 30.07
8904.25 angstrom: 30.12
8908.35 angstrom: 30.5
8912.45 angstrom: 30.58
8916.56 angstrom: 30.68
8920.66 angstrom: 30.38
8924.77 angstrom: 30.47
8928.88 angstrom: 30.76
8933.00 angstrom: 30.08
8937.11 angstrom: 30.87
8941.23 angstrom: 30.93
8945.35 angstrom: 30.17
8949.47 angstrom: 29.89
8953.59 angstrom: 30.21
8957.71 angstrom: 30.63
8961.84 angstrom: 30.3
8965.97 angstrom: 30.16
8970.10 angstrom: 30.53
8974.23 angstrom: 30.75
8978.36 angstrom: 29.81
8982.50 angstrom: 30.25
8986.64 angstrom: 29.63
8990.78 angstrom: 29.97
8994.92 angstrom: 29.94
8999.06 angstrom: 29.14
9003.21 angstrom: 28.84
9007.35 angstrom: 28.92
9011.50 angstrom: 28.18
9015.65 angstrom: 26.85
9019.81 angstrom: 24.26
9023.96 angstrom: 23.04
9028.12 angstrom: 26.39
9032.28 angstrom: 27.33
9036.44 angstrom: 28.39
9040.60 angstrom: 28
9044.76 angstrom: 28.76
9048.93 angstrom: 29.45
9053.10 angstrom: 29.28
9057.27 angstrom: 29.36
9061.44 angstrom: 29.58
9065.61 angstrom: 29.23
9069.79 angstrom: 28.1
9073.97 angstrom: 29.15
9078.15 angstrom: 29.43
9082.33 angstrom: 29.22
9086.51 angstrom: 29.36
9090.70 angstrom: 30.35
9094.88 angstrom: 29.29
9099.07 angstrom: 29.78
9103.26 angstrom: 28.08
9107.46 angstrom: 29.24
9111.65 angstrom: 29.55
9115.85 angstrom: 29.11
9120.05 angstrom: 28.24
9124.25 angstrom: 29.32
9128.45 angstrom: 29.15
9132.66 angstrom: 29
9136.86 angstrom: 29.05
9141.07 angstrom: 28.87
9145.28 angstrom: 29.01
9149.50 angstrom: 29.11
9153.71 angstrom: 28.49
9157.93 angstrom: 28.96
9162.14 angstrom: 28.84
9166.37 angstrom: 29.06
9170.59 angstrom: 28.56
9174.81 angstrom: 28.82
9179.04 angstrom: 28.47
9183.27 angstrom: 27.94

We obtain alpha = 0.08 mag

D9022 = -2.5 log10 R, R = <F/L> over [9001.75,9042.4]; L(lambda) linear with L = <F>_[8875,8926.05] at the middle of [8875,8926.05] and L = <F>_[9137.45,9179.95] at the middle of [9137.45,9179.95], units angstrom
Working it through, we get 0.10 mag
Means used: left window 30.1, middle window 27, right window 28.8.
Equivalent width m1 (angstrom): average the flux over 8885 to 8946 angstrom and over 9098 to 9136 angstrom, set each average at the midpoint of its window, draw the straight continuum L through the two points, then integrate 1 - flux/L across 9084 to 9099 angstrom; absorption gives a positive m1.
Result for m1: -0.2 angstrom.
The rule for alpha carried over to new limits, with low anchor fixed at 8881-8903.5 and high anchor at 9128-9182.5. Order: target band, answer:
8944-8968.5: -0.02 mag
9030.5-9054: 0.03 mag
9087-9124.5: -0.01 mag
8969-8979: -0.03 mag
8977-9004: 0.00 mag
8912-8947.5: -0.02 mag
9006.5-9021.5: 0.10 mag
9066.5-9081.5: 0.01 mag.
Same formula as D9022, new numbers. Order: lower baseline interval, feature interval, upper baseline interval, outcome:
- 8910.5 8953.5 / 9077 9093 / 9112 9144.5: -0.011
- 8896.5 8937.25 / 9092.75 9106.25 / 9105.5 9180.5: 0.006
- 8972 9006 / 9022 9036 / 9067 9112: 0.142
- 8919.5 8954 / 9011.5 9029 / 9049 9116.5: 0.172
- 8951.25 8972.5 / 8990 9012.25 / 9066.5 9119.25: 0.031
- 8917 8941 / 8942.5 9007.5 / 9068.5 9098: 0.007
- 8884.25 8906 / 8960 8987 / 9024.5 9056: -0.046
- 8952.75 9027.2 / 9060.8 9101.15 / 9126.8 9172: -0.016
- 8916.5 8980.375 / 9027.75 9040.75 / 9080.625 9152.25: 0.082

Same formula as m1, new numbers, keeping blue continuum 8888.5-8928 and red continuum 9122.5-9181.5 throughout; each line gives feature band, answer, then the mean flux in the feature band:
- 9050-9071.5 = 0.2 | 29.1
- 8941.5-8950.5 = 0.0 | 30.2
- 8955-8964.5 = -0.1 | 30.4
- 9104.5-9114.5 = 0.0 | 29.2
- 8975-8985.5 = 0.0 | 30.1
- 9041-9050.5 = 0.2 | 28.9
